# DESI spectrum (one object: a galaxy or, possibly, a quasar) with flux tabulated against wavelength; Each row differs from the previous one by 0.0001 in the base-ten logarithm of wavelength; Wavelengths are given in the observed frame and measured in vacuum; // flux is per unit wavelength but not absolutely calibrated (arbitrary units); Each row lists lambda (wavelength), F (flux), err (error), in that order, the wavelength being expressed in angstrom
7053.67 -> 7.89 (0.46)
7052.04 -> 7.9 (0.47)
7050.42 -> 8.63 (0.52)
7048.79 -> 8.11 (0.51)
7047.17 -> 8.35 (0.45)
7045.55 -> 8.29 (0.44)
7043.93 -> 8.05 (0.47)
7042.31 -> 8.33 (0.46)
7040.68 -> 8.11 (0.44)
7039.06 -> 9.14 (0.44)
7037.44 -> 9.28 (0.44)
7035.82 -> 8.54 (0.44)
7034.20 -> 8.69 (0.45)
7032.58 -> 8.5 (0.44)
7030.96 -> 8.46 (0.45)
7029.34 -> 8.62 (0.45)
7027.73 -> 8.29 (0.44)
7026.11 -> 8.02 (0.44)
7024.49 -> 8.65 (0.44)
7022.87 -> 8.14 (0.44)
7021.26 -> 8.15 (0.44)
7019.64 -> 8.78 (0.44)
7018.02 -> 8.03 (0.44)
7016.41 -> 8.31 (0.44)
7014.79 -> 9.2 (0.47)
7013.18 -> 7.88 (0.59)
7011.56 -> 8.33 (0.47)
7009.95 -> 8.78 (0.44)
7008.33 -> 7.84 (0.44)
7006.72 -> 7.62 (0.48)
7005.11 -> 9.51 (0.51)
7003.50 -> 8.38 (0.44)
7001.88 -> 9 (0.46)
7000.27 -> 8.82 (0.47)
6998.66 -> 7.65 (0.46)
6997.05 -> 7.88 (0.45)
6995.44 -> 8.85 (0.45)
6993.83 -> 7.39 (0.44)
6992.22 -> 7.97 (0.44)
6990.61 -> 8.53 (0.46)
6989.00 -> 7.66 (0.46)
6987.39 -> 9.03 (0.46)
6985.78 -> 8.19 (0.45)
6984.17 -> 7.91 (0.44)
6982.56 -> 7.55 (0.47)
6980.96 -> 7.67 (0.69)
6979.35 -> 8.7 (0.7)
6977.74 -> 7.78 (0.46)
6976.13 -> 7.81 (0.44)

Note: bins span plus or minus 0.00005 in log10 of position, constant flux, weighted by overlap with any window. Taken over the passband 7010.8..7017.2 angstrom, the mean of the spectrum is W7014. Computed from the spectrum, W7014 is 8.42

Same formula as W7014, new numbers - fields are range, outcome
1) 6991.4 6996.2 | 8.07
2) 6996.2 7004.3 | 8.35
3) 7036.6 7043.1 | 8.71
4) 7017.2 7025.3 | 8.35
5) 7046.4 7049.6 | 8.24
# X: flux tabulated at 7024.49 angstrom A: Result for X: 8.65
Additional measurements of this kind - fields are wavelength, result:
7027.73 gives 8.29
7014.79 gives 9.2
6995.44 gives 8.85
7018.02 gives 8.03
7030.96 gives 8.46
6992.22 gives 7.97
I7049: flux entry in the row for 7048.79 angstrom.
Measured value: 8.11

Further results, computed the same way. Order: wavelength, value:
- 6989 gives 7.66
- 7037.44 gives 9.28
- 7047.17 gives 8.35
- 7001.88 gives 9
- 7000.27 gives 8.82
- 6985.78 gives 8.19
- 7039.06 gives 9.14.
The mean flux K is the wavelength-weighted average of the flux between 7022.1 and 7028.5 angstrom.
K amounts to 8.27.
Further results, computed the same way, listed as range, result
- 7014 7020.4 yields 8.57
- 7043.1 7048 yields 8.25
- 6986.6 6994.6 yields 8.12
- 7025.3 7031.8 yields 8.35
